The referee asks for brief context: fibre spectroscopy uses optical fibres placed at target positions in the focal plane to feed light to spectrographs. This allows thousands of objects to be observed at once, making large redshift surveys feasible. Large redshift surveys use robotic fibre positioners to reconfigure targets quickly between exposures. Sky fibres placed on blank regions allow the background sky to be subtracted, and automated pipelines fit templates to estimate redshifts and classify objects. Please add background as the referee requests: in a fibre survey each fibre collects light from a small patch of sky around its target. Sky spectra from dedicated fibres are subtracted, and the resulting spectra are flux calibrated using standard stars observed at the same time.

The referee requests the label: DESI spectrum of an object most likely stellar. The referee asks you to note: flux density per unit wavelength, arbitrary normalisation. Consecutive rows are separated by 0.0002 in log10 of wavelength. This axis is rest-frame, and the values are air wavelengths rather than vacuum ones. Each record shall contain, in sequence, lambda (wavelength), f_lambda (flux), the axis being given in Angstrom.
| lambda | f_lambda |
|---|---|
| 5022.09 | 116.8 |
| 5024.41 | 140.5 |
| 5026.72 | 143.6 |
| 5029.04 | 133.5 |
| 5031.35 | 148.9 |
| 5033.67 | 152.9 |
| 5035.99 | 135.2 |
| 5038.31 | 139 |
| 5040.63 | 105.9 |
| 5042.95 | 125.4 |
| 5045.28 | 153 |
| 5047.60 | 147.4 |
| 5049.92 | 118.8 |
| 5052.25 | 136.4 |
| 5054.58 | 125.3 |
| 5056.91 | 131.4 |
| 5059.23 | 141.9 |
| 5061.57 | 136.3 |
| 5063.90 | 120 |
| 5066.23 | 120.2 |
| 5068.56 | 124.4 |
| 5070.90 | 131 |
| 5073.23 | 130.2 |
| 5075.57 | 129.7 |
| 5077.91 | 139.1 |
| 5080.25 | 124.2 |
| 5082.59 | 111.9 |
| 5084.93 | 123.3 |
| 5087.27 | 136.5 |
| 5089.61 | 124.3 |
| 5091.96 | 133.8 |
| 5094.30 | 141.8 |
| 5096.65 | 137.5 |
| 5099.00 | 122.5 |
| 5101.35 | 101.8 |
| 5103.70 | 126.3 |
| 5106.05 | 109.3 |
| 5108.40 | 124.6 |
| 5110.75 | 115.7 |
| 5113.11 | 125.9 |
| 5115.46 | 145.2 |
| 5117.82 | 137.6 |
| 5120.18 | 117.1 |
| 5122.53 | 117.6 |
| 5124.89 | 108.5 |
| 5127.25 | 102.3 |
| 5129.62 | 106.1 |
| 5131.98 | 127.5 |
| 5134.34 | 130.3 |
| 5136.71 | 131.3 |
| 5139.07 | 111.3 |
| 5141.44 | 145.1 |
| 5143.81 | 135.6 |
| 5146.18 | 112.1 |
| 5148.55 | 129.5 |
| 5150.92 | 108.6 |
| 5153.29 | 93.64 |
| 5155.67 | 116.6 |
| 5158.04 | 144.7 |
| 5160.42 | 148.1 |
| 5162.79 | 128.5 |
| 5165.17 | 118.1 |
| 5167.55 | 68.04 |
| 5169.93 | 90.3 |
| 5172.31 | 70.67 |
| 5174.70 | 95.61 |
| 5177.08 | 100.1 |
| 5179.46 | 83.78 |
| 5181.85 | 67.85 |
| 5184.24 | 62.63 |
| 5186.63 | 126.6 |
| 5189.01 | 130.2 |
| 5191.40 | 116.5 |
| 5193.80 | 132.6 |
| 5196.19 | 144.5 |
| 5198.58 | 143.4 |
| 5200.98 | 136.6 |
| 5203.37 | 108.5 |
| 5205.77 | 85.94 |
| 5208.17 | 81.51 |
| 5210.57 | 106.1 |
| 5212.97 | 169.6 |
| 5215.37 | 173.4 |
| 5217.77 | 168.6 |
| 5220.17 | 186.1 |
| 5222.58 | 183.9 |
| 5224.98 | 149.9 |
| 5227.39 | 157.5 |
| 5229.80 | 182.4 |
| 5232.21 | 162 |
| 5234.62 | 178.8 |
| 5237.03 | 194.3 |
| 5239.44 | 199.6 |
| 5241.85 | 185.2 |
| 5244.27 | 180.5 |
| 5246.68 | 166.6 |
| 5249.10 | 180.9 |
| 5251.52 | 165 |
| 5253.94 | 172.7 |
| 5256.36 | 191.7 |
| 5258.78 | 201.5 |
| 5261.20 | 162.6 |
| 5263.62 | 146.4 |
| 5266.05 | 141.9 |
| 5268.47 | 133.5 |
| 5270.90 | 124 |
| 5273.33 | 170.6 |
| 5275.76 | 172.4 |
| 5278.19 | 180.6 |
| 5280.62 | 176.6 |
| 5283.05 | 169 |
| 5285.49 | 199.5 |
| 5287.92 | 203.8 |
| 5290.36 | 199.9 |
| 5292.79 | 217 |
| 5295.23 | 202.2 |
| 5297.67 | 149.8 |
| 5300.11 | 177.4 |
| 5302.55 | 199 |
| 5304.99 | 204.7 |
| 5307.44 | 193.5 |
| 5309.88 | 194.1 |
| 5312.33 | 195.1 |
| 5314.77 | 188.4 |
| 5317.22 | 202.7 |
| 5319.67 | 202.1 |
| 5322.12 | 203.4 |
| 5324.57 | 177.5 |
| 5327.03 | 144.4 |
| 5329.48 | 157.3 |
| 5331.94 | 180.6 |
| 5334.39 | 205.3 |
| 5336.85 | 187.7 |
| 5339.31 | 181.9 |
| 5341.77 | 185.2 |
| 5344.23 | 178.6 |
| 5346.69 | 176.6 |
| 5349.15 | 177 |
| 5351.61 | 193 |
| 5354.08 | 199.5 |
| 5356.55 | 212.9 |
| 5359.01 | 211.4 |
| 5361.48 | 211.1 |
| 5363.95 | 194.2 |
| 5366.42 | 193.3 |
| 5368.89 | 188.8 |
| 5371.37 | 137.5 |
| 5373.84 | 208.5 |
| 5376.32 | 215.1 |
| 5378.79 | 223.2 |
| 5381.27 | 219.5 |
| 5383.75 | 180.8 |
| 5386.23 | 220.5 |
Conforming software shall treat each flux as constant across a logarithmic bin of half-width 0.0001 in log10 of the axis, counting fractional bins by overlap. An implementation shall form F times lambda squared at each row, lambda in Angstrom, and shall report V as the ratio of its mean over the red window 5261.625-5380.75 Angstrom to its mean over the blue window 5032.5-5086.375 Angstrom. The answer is 1.57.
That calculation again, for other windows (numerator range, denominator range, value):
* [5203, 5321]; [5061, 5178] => 1.52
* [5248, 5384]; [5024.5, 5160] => 1.59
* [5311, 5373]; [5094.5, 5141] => 1.68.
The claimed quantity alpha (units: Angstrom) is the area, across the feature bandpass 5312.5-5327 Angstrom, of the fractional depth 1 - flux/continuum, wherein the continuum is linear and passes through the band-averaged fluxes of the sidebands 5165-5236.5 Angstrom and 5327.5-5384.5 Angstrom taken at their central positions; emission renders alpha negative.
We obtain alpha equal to -1.2 Angstrom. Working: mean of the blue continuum 127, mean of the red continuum 192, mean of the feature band 191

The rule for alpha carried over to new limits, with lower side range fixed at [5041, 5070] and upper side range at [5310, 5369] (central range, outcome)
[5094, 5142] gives 7.1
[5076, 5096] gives 1.1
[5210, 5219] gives 0.3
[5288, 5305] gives -1.1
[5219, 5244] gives -1.6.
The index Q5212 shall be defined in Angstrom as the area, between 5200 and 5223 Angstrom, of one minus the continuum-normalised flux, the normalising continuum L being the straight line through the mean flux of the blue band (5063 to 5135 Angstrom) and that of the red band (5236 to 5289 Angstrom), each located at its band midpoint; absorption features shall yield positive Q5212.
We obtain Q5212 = 2.9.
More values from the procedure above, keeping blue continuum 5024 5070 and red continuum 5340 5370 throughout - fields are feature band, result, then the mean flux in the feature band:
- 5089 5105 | 1.9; 127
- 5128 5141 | 2.5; 122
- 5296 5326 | -0.9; 190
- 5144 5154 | 2.6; 114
